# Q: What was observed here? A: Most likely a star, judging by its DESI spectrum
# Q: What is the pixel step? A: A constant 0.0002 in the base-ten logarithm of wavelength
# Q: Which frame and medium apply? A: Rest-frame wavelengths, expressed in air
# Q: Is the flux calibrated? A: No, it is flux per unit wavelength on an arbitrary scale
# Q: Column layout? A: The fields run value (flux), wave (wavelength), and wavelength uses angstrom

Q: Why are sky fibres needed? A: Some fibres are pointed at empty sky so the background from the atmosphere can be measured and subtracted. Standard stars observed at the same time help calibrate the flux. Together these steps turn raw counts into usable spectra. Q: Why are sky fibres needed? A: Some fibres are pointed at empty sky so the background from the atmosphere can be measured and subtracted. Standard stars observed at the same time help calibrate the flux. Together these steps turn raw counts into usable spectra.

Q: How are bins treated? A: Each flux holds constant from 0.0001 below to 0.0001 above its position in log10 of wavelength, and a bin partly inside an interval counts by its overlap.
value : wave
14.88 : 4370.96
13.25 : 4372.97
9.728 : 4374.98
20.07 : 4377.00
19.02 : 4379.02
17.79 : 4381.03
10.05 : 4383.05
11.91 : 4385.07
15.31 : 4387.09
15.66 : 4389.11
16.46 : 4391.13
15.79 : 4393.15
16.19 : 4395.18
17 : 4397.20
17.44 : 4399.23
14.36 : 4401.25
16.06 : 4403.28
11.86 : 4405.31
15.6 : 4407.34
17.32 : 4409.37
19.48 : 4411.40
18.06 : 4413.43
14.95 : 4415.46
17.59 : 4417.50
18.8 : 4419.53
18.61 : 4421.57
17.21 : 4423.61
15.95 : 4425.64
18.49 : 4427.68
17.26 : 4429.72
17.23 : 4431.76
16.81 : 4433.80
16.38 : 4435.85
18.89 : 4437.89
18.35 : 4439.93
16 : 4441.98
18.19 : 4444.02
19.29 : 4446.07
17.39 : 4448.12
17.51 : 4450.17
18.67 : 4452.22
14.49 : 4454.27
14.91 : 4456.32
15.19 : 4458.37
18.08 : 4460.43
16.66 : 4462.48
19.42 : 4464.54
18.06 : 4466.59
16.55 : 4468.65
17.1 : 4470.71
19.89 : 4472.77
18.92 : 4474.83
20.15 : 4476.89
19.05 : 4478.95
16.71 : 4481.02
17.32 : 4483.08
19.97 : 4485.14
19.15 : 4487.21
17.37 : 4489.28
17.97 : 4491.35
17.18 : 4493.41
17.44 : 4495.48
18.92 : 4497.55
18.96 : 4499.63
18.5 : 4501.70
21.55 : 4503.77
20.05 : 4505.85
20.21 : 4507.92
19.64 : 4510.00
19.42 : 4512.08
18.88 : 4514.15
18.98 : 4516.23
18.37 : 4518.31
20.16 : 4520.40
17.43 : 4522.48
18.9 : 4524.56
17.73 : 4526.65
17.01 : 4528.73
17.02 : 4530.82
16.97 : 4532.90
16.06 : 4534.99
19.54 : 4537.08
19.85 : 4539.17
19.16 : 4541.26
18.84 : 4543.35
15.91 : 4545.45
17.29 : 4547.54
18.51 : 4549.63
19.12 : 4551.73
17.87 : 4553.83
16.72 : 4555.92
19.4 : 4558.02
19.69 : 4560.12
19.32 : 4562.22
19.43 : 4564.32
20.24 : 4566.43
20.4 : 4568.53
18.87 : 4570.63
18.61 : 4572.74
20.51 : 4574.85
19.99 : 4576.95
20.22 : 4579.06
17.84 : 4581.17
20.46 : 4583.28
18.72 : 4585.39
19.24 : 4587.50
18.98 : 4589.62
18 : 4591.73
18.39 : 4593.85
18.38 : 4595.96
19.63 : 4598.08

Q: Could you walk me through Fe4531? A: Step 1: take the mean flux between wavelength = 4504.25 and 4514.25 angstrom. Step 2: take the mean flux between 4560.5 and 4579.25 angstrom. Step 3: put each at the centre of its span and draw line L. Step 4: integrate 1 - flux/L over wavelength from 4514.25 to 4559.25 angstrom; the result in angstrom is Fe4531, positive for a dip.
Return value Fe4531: 3.7 angstrom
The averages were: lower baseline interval 19.8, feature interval 18.2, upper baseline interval 19.7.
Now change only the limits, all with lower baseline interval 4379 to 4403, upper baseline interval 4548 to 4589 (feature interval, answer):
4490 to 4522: -2.1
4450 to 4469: 0.0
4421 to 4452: -2.2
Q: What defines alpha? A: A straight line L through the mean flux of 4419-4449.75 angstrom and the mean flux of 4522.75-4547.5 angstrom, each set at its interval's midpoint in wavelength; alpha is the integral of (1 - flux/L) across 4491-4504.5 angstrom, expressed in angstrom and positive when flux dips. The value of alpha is -0.6 angstrom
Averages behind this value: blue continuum 17.6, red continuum 17.9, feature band 18.6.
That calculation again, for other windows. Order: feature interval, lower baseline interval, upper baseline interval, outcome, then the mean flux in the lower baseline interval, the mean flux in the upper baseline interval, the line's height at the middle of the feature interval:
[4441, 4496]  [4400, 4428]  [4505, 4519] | 1.4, 16.7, 19.4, 18.2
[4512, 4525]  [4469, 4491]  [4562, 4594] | 0.0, 18.5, 19.3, 18.8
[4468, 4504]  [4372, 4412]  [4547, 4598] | -2.3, 15.5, 19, 17.3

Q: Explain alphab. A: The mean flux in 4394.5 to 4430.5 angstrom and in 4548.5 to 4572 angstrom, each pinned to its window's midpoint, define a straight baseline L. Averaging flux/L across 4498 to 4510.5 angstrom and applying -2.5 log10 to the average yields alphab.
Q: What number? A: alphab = -0.09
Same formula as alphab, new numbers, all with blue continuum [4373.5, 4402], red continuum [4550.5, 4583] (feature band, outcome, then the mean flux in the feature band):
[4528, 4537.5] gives 0.08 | 17.2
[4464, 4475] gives -0.06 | 18.2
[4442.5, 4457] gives -0.03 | 17.2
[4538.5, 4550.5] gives 0.03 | 18.2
